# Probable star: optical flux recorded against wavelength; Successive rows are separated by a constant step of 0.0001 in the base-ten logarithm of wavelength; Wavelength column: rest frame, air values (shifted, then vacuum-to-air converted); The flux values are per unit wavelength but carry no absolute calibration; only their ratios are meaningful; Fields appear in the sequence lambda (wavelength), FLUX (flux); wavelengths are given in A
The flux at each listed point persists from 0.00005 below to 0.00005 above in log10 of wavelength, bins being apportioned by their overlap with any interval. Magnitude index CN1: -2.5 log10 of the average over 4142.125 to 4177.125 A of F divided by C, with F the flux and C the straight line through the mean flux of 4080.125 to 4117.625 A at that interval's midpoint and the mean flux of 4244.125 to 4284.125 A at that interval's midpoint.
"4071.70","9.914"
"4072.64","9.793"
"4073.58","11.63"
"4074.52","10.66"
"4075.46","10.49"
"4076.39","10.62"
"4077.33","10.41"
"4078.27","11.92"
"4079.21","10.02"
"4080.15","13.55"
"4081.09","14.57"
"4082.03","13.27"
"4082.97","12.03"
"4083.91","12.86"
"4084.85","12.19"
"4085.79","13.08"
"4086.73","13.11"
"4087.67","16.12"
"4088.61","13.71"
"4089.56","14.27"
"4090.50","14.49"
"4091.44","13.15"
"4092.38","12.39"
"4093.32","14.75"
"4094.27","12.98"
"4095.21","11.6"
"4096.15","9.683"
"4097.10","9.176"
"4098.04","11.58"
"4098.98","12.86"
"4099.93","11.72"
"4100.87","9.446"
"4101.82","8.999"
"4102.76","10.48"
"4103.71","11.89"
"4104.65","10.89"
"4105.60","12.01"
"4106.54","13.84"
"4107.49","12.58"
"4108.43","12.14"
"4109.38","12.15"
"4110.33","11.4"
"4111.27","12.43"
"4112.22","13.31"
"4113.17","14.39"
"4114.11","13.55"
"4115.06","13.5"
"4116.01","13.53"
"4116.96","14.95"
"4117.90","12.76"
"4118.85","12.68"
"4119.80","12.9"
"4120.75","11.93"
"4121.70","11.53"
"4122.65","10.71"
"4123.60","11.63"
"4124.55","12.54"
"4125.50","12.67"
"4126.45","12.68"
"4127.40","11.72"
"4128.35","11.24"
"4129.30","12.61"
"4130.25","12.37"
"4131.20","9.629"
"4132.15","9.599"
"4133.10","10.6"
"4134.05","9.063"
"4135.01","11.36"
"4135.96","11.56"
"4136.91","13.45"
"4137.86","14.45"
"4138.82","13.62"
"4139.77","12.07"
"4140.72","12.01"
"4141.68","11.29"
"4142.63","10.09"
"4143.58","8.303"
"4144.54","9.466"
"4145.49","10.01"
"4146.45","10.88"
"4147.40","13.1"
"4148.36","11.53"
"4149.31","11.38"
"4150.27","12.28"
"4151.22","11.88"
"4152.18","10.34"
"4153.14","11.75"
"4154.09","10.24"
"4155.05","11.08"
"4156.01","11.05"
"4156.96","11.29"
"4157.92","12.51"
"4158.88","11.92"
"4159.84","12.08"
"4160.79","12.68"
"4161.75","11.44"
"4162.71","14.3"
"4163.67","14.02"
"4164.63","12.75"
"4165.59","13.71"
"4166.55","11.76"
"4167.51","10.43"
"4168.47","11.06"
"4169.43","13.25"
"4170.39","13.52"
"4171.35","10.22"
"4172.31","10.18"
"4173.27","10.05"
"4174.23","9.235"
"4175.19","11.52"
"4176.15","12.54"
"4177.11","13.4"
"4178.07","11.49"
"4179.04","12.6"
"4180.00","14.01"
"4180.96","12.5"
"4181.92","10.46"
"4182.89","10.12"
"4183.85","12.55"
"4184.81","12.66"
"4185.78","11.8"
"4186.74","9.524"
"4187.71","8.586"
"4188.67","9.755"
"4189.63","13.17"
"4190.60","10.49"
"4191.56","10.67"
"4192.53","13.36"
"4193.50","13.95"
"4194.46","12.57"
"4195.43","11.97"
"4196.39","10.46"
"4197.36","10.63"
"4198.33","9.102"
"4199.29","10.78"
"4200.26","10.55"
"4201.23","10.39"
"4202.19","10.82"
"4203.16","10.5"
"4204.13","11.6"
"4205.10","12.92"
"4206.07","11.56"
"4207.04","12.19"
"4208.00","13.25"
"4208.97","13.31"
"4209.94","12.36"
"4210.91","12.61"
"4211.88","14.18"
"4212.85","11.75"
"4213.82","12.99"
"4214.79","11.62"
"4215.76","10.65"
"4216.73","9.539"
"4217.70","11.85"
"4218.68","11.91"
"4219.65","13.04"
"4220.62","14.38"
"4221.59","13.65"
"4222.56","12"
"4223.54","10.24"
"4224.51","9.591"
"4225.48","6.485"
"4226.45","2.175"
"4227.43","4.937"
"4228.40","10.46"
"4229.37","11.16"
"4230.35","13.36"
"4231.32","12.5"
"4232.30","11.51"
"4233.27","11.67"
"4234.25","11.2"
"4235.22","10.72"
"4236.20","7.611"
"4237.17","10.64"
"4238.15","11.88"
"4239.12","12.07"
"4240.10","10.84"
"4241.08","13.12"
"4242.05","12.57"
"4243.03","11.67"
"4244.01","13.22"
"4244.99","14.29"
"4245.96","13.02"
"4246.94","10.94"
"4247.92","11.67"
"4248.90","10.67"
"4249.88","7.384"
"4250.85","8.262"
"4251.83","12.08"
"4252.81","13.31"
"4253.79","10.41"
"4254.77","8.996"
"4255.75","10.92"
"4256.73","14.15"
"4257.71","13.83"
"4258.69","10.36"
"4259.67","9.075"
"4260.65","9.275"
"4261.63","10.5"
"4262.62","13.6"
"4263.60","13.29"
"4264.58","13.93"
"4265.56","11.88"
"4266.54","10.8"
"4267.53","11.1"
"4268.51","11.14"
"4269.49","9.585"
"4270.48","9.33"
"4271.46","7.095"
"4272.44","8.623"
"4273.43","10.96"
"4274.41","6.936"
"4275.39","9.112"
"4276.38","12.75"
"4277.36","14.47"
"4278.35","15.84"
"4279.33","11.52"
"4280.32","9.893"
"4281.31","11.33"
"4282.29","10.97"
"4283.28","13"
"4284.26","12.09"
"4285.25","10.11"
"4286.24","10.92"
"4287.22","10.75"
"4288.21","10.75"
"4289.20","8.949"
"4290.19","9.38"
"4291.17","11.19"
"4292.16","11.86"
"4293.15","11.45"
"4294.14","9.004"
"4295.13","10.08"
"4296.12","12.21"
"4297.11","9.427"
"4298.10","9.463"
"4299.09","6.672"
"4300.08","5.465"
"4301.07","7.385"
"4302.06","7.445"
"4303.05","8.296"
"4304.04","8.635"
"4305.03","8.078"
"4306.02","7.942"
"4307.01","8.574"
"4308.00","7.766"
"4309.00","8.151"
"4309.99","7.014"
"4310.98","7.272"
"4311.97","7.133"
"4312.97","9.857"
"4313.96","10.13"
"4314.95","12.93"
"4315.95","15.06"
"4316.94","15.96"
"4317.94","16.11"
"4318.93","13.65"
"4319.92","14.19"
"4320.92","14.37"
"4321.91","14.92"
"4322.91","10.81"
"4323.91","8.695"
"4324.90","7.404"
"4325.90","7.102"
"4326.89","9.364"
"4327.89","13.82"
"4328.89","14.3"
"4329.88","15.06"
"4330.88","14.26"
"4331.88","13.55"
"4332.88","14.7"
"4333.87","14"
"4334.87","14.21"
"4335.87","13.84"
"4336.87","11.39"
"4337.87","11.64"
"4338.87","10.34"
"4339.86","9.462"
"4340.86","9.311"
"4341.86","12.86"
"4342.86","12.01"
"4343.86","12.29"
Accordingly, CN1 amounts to 0.051 mag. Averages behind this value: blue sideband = 12.6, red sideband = 11.2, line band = 11.5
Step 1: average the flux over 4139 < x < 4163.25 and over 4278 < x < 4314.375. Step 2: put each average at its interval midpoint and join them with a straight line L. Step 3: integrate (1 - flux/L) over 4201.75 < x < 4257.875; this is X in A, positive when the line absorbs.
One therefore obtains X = -4.8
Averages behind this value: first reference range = 11.4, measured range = 11.3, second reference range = 9.59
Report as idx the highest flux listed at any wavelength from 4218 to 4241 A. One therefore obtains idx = 14.38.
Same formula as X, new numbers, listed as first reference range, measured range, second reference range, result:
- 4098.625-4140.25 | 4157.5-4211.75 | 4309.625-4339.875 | 1.4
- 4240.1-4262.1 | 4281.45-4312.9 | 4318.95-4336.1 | 7.3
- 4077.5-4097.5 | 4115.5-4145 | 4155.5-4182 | 1.4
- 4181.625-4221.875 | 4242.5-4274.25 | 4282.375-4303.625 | -1.6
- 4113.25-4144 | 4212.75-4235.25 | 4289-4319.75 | 0.1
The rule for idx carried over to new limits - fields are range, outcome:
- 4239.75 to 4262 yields 14.29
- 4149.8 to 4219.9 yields 14.3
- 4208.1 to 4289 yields 15.84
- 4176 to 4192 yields 14.01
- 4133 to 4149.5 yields 14.45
